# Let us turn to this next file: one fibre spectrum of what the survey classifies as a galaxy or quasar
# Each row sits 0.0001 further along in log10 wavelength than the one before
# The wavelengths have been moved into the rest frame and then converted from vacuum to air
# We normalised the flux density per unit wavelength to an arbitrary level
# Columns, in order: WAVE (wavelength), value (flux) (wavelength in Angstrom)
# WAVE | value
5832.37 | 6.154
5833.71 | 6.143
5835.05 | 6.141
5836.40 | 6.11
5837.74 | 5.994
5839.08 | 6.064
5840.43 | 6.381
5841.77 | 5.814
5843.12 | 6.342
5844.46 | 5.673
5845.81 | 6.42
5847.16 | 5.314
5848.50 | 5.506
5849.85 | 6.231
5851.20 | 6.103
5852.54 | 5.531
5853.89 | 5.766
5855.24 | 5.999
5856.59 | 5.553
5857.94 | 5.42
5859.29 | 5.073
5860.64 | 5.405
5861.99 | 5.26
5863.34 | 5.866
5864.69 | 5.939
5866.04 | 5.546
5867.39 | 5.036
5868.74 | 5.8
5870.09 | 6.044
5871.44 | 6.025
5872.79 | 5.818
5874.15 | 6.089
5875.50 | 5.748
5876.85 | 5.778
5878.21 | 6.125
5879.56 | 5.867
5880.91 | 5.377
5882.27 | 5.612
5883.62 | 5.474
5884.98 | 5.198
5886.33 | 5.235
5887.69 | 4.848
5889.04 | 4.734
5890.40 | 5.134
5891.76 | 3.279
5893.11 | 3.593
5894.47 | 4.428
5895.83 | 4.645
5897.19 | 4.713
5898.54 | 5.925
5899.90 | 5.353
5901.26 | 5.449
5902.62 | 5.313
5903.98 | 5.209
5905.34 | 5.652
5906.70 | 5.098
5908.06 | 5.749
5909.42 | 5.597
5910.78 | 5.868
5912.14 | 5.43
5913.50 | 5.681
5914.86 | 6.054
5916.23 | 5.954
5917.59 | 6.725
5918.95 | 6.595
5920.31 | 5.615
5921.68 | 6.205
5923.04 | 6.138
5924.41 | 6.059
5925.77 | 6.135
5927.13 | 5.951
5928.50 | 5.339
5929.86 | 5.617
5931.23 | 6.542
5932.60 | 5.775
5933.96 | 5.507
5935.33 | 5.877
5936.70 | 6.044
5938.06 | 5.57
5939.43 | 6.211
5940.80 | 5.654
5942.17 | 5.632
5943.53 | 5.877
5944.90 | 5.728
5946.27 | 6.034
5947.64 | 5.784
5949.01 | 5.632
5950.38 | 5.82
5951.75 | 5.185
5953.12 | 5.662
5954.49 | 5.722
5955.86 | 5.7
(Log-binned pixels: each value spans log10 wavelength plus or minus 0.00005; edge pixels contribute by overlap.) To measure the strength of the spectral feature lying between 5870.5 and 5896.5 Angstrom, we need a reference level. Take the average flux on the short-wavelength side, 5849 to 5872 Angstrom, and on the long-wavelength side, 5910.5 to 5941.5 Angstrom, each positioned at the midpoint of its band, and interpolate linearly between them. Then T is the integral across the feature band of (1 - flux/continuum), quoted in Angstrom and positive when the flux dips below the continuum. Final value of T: 2.46 Angstrom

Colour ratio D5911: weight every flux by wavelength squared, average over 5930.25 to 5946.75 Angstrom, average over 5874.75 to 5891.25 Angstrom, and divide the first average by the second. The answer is 1.1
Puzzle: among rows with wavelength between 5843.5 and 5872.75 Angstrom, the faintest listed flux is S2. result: 5.036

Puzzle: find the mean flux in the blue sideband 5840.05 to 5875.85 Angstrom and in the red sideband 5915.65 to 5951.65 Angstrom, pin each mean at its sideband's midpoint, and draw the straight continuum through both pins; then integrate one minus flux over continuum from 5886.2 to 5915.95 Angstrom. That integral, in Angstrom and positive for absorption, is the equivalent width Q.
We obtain 3.6 Angstrom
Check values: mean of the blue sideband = 5.76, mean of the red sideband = 5.91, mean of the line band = 5.14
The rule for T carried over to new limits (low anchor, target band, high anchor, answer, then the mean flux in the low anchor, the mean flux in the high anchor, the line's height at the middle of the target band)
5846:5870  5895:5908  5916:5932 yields 1.43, 5.64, 6.07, 5.92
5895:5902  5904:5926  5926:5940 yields -1.48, 5.2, 5.85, 5.51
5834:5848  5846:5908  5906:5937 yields 5.75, 6.02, 5.89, 5.96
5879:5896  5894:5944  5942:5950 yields -3.17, 4.88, 5.8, 5.37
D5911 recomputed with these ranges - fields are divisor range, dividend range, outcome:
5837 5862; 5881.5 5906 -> 0.87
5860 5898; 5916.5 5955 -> 1.13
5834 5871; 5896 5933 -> 1.01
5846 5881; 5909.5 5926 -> 1.07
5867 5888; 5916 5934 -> 1.08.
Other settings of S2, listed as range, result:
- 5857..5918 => 3.279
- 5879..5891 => 4.734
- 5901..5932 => 5.098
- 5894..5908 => 4.428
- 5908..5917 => 5.43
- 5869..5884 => 5.377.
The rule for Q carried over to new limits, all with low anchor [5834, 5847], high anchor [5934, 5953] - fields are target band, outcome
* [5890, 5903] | 2.51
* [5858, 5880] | 1.04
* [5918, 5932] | -0.52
